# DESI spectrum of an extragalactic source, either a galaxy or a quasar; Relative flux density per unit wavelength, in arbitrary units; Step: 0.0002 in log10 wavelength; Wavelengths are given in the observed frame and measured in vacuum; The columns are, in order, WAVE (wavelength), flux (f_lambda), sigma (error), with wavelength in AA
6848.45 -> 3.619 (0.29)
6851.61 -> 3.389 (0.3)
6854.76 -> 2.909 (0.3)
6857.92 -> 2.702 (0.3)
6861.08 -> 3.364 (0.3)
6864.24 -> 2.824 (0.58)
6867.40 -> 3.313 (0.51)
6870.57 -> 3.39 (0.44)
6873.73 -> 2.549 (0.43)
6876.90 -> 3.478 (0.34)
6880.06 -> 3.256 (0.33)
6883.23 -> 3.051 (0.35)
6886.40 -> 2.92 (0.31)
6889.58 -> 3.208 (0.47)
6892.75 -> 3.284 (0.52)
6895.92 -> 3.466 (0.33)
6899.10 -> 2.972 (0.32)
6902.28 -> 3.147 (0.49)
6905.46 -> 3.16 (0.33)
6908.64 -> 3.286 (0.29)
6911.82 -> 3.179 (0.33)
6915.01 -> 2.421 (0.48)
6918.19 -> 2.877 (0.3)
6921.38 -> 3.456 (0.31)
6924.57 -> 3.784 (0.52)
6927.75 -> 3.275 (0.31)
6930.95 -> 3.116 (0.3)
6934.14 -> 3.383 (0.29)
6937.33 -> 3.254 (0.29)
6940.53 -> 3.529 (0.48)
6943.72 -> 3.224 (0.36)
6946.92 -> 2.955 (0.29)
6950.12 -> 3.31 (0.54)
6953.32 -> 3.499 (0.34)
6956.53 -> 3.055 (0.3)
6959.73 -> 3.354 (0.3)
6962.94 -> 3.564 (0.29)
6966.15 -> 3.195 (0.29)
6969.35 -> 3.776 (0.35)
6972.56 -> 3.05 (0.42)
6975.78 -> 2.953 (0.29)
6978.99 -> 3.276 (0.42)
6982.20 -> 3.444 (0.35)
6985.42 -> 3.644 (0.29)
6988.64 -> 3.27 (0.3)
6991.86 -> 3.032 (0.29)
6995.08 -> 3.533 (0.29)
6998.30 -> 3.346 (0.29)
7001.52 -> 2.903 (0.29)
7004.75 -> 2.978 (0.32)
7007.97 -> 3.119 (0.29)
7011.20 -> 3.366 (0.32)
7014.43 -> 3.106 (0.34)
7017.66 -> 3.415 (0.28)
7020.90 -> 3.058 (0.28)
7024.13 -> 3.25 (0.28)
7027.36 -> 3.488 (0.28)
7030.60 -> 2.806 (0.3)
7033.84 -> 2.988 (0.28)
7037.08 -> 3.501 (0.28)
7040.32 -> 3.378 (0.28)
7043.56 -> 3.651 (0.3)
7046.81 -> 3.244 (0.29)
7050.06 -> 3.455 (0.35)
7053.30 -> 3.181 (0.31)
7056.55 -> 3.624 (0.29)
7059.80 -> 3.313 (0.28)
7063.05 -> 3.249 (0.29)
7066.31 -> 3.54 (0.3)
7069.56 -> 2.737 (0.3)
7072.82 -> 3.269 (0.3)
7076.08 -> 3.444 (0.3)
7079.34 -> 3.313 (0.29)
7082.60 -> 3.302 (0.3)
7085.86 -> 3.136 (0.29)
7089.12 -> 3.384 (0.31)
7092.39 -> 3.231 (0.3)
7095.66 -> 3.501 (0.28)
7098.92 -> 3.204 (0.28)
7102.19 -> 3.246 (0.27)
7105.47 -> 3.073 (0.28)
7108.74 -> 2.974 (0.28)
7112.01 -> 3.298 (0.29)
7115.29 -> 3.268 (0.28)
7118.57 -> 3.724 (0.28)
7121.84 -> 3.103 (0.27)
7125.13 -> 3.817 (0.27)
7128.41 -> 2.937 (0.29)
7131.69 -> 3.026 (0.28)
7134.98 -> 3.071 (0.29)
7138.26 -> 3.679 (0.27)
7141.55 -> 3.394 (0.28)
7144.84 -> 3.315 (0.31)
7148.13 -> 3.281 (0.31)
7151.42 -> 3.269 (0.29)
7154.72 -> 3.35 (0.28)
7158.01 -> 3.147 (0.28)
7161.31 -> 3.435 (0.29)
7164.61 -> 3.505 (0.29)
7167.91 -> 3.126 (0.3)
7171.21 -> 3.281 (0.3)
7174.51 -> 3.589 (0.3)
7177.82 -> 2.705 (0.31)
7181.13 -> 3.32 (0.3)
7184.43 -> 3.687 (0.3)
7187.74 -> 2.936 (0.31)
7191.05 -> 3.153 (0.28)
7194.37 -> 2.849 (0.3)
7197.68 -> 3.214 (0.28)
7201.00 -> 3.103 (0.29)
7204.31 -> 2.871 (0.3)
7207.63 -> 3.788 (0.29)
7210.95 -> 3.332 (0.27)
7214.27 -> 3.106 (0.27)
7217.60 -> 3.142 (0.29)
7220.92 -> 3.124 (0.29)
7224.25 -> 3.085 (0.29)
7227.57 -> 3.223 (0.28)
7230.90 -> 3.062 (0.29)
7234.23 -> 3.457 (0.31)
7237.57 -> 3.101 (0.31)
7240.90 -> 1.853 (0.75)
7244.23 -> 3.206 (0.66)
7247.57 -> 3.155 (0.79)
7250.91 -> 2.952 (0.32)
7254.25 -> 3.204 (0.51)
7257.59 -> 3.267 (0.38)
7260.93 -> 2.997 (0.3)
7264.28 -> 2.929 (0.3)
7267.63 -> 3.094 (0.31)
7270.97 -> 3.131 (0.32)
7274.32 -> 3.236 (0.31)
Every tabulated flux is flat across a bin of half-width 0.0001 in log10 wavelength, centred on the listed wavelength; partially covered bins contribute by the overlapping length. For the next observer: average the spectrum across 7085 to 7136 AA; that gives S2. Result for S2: 3.25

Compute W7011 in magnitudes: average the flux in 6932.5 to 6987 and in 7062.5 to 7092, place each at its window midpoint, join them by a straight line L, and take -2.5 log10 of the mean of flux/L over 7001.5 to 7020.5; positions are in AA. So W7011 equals 0.045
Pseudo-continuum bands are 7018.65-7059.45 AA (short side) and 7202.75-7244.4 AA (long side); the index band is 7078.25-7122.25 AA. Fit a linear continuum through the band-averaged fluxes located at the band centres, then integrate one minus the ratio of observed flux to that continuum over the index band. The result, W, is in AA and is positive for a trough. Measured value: -0.5 AA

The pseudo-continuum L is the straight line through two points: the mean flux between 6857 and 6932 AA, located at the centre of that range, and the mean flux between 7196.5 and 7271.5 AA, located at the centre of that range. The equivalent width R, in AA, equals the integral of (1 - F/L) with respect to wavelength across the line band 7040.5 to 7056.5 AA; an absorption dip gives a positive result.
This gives -1.4 AA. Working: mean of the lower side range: 3.15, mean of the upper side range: 3.1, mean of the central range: 3.41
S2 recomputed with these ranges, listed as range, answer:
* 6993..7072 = 3.26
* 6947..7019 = 3.27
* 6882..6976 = 3.23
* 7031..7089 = 3.3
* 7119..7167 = 3.32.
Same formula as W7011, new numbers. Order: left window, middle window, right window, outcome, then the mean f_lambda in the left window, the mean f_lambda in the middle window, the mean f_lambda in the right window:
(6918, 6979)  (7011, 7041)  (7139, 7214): 0.02 mag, 3.3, 3.22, 3.26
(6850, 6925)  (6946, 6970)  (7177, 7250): -0.07 mag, 3.13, 3.33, 3.12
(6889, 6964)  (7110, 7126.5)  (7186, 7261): -0.09 mag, 3.24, 3.42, 3.1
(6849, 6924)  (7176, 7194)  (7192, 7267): -0.02 mag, 3.13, 3.14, 3.09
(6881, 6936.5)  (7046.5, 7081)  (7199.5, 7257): -0.06 mag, 3.18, 3.31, 3.11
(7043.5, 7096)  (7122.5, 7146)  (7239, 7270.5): -0.04 mag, 3.31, 3.31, 2.97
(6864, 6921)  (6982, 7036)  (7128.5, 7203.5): -0.02 mag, 3.11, 3.22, 3.24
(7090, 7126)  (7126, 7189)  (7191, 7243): -0.02 mag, 3.3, 3.28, 3.09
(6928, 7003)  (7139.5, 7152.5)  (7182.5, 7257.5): -0.05 mag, 3.29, 3.33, 3.12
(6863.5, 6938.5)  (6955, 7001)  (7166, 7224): -0.04 mag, 3.17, 3.31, 3.19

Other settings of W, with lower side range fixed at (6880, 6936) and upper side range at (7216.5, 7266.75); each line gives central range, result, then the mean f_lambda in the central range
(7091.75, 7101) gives -0.63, 3.32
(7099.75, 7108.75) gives -0.08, 3.13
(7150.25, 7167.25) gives -1.37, 3.33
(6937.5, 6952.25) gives -0.46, 3.26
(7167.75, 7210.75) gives -1.94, 3.21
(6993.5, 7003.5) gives -0.34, 3.25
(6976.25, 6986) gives -0.70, 3.38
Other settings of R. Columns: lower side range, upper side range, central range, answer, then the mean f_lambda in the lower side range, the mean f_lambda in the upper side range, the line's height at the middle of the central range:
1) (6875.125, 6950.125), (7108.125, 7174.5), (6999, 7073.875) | 0.4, 3.2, 3.31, 3.26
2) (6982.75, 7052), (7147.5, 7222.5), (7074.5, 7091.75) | -0.3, 3.27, 3.23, 3.25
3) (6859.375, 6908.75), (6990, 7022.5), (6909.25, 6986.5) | -2.4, 3.16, 3.19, 3.17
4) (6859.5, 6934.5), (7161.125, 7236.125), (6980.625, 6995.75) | -0.9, 3.17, 3.22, 3.18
